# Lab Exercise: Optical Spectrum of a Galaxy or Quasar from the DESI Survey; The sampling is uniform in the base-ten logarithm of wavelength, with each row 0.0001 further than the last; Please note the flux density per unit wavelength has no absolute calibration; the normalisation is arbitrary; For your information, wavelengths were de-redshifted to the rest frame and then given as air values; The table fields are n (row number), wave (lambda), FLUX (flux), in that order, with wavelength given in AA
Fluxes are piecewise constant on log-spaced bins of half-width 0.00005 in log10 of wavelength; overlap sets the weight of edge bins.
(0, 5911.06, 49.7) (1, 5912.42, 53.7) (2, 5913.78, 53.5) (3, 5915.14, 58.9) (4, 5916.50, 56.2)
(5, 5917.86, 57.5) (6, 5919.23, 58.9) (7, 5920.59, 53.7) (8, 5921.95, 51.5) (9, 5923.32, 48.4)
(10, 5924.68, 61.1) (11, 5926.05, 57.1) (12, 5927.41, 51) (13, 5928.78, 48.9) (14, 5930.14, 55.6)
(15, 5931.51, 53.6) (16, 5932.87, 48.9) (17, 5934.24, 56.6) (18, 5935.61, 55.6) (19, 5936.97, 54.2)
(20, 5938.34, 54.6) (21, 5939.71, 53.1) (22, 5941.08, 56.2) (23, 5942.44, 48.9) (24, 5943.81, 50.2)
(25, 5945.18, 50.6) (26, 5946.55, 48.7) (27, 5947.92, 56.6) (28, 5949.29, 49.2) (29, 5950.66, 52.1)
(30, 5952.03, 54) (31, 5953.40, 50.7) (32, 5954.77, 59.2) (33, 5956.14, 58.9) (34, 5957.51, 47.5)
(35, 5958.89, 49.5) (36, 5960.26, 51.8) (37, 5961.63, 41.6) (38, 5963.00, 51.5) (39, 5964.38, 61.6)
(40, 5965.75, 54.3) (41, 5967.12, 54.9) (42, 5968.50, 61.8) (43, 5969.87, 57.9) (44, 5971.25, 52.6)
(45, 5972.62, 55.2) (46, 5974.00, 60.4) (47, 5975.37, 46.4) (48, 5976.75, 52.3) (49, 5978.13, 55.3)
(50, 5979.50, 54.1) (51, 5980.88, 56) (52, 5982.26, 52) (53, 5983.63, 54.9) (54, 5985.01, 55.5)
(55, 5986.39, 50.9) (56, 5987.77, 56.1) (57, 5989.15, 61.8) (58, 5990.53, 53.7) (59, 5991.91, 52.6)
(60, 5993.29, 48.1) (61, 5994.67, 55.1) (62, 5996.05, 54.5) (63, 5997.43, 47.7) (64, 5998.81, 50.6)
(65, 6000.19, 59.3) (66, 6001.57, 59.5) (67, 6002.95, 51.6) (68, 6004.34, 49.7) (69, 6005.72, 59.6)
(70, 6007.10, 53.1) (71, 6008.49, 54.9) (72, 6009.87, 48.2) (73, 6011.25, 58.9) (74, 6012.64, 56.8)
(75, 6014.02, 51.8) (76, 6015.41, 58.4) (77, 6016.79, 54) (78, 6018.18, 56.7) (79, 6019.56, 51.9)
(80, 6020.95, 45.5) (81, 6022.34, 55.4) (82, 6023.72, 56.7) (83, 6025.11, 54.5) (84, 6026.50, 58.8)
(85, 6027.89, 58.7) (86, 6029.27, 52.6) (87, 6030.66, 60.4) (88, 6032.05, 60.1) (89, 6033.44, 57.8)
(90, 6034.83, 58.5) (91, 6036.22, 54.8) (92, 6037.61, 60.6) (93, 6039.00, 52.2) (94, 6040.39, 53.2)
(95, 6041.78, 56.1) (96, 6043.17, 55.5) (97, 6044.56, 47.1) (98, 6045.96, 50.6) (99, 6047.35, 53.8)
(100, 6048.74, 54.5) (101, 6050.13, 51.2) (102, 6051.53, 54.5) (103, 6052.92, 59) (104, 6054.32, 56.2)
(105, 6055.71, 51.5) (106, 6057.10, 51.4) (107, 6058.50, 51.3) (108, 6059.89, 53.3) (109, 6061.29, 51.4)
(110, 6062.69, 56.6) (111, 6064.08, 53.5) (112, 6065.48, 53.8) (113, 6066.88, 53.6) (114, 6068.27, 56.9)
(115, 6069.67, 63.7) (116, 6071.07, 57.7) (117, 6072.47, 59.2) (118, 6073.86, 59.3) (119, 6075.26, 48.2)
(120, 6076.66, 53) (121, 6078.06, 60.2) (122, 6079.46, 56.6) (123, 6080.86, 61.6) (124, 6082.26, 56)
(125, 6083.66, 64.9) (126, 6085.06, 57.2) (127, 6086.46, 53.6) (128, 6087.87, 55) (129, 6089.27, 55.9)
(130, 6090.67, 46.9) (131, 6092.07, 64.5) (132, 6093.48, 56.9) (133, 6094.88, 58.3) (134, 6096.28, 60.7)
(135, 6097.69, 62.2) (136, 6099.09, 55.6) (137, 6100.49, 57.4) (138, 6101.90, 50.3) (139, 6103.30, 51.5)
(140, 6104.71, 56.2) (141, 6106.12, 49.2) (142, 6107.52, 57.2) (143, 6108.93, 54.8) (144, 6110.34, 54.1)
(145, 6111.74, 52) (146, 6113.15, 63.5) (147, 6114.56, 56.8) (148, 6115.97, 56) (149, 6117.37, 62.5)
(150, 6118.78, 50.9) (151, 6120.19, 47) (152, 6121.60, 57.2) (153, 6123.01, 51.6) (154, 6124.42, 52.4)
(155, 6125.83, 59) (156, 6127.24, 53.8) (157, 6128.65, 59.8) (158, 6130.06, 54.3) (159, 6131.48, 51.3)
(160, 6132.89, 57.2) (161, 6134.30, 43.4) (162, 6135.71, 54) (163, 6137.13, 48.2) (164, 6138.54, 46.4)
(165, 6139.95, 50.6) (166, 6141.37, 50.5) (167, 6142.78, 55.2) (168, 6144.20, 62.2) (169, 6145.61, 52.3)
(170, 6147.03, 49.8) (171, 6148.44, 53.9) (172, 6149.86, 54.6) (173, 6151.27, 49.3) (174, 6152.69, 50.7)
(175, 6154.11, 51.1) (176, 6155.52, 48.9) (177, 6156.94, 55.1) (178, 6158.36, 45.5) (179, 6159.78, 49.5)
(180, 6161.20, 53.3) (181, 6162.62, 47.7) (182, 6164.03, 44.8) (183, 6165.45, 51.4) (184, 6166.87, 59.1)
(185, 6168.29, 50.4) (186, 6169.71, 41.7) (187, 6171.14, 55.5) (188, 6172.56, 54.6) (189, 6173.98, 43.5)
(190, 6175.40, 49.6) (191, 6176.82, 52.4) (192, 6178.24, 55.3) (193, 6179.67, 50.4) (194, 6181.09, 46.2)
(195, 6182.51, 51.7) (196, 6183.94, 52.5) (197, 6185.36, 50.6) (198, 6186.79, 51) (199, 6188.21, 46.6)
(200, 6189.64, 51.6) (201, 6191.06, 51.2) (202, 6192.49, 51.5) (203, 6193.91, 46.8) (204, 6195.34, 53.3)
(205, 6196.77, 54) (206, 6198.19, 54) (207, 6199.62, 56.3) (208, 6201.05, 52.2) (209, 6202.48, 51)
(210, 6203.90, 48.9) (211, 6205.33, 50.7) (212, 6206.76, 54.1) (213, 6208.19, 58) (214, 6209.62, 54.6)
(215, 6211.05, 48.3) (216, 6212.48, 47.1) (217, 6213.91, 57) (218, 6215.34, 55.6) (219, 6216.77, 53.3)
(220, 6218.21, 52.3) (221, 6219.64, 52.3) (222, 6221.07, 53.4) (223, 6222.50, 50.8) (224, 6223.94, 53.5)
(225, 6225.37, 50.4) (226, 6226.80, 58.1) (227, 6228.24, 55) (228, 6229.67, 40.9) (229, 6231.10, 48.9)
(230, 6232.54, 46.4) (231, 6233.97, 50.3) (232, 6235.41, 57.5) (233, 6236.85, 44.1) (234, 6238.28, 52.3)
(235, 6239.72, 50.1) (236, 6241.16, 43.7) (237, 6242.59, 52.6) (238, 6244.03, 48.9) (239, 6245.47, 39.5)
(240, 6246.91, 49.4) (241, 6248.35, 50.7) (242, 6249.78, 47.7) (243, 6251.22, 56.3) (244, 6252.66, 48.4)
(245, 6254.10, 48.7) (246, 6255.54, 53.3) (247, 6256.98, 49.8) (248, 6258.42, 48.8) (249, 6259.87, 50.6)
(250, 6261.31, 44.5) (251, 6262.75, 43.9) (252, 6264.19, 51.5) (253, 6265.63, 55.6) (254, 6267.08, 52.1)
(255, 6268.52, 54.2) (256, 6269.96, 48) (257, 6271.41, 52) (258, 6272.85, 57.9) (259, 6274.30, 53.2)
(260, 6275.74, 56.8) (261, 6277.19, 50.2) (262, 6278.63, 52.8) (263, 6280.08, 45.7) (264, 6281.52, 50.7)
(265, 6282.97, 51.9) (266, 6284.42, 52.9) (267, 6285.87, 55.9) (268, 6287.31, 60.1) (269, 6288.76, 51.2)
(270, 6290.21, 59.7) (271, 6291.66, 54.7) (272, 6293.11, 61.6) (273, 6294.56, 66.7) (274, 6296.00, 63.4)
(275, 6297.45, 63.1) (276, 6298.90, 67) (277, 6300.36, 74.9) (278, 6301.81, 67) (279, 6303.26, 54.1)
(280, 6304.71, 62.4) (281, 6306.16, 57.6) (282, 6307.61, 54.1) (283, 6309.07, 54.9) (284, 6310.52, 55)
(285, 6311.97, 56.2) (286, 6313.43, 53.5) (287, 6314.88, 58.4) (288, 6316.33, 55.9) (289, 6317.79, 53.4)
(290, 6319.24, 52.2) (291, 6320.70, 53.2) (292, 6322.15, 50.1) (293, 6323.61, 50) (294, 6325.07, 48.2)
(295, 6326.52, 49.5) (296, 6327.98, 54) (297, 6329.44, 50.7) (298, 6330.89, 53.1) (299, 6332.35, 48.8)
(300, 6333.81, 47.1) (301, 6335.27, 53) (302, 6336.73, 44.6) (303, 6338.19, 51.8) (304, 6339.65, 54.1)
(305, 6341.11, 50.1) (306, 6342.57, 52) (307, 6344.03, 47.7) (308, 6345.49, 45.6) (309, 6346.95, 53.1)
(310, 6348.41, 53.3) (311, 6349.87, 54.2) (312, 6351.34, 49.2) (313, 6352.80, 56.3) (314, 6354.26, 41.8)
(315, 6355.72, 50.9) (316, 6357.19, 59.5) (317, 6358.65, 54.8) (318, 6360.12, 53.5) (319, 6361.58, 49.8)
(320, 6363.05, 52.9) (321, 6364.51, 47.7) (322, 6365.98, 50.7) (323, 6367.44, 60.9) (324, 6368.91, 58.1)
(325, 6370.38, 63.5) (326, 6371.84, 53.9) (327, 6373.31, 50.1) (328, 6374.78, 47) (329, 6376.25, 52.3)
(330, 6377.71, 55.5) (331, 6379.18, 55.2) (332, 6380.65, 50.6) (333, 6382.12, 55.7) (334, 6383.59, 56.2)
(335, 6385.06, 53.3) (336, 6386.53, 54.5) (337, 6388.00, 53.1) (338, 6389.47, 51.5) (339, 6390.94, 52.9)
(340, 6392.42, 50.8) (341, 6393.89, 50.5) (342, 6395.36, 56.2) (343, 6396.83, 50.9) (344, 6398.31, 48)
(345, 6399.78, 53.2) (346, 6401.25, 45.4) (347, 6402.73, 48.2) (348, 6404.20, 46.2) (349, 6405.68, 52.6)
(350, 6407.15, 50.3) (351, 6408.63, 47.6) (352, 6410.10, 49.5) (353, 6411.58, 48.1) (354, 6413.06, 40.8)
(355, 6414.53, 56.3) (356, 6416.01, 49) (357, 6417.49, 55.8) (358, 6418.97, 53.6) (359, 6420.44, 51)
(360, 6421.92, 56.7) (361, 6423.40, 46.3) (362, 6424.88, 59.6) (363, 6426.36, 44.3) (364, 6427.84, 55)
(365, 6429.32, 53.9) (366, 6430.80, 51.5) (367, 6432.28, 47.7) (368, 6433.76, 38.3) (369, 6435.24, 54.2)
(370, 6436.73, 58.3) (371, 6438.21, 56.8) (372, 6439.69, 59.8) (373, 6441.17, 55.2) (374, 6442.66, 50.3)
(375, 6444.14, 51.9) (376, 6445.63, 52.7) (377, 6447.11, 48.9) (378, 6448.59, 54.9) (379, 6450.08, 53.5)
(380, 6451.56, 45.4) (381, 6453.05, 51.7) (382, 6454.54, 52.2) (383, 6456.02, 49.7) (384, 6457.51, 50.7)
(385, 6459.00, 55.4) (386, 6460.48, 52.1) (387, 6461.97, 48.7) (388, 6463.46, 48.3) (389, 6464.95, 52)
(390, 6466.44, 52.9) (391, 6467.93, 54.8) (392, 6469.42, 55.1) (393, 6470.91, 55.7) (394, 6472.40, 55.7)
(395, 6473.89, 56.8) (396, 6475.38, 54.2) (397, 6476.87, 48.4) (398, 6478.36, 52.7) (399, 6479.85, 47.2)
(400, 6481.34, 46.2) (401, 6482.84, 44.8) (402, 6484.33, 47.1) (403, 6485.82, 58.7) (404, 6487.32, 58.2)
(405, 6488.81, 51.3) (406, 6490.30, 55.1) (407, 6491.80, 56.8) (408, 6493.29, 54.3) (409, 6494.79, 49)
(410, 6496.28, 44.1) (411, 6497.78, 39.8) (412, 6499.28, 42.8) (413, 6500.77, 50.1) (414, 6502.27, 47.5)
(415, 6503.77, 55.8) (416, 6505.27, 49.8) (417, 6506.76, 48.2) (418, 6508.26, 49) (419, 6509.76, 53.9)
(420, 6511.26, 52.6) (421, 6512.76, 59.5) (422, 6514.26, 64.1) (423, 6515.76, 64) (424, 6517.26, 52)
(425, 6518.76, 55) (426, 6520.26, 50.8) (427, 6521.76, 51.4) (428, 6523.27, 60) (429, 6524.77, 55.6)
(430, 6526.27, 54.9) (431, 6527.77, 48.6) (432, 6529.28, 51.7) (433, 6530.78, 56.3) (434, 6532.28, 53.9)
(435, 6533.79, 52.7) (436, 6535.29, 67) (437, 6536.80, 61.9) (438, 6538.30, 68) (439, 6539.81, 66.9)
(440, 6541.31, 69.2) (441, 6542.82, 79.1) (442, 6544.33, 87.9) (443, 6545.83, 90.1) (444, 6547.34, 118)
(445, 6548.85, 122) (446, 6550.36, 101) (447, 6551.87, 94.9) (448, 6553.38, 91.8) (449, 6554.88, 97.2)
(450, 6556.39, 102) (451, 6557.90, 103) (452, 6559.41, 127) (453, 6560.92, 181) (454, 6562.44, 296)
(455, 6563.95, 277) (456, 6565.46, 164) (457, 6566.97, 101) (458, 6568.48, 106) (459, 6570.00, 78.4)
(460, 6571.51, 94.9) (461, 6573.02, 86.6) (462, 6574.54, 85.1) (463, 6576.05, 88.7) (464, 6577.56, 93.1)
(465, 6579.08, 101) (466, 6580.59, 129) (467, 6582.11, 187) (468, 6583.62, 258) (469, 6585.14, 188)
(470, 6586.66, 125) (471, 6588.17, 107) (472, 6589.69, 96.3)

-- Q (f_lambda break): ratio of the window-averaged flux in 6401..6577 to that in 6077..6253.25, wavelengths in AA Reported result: 1.3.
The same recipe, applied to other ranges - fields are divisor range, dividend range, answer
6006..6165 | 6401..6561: 1.08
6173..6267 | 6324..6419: 1.02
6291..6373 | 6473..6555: 1.12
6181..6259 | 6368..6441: 1.02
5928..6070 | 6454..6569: 1.32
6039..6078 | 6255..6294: 0.97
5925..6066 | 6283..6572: 1.13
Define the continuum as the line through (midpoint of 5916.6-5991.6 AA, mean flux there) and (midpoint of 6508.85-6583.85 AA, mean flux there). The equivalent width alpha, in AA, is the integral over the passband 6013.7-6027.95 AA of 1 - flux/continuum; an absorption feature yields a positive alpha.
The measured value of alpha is 0.93 AA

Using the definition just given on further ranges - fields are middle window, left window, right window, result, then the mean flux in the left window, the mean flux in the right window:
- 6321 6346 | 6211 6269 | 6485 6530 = 0.6 AA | 50.4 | 52.8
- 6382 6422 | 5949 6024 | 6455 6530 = 1.0 AA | 53.9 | 52.3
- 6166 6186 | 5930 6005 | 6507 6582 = 4.8 AA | 53.5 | 90.7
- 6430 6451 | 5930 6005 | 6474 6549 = 1.8 AA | 53.5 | 57.9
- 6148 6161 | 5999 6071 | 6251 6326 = 0.9 AA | 54.9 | 54.7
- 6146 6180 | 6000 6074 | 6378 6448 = 2.0 AA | 55.1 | 51.7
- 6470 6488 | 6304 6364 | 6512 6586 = 6.9 AA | 52.3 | 100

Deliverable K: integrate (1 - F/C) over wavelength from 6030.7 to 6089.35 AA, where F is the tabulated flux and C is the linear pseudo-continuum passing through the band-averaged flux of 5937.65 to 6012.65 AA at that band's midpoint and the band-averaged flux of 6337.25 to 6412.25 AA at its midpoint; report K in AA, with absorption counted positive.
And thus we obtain -2.5 AA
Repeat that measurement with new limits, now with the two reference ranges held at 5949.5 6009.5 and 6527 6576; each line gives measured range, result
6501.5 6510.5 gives 4.37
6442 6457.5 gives 7.05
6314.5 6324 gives 3.38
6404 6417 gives 5.93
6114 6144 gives 5.93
